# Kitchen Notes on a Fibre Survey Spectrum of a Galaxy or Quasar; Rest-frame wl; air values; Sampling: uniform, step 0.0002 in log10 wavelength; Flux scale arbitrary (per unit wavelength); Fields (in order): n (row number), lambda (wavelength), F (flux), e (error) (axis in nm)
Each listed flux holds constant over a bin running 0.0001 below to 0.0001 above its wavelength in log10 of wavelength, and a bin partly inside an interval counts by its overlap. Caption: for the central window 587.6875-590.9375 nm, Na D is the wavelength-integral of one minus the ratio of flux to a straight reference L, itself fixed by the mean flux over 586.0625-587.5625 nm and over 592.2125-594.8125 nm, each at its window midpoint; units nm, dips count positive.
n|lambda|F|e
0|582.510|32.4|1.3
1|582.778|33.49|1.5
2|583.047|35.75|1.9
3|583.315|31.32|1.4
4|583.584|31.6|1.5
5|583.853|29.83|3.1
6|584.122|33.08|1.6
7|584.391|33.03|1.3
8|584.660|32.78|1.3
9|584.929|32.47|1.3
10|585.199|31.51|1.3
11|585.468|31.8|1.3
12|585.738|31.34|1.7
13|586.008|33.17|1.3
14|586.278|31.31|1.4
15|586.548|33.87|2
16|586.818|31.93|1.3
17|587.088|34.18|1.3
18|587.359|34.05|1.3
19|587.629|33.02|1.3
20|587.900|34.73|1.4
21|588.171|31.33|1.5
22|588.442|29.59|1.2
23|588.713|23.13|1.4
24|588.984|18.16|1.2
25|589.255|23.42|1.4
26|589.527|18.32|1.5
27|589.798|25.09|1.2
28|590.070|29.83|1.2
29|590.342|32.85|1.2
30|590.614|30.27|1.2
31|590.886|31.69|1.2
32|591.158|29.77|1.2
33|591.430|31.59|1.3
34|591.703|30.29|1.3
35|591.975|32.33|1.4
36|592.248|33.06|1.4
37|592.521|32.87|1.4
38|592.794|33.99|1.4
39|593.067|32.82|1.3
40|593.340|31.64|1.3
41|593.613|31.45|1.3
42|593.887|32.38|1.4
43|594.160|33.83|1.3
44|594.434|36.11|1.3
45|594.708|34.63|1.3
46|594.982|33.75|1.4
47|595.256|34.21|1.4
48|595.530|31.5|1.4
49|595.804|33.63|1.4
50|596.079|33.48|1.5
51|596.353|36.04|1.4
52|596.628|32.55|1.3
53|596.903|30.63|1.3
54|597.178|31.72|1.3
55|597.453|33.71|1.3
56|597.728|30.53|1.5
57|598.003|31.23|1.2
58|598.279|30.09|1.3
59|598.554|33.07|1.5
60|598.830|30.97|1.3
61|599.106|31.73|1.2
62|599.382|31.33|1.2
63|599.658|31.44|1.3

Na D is 0.56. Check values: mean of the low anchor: 33.1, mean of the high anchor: 33.3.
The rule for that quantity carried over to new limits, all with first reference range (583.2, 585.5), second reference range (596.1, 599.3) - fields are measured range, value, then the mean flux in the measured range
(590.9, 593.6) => 0.00 nm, 32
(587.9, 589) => 0.15 nm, 27.5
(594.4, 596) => -0.09 nm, 33.8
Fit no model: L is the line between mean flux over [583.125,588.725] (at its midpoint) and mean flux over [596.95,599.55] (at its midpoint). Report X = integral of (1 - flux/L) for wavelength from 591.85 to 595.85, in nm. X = -0.18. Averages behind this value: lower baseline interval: 32.1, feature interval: 33.2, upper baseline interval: 31.6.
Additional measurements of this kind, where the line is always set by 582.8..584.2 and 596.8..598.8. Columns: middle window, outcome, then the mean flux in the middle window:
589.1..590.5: 0.27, 25.9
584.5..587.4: -0.03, 32.5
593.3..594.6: -0.06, 33.2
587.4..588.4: -0.02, 32.8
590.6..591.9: 0.04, 30.9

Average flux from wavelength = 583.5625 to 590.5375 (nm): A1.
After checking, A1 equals 30.2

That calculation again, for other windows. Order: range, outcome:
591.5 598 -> 32.9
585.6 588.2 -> 32.9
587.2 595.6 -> 30.7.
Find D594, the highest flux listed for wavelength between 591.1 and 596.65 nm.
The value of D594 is 36.11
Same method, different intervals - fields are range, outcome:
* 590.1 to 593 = 33.99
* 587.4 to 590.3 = 34.73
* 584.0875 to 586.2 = 33.17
